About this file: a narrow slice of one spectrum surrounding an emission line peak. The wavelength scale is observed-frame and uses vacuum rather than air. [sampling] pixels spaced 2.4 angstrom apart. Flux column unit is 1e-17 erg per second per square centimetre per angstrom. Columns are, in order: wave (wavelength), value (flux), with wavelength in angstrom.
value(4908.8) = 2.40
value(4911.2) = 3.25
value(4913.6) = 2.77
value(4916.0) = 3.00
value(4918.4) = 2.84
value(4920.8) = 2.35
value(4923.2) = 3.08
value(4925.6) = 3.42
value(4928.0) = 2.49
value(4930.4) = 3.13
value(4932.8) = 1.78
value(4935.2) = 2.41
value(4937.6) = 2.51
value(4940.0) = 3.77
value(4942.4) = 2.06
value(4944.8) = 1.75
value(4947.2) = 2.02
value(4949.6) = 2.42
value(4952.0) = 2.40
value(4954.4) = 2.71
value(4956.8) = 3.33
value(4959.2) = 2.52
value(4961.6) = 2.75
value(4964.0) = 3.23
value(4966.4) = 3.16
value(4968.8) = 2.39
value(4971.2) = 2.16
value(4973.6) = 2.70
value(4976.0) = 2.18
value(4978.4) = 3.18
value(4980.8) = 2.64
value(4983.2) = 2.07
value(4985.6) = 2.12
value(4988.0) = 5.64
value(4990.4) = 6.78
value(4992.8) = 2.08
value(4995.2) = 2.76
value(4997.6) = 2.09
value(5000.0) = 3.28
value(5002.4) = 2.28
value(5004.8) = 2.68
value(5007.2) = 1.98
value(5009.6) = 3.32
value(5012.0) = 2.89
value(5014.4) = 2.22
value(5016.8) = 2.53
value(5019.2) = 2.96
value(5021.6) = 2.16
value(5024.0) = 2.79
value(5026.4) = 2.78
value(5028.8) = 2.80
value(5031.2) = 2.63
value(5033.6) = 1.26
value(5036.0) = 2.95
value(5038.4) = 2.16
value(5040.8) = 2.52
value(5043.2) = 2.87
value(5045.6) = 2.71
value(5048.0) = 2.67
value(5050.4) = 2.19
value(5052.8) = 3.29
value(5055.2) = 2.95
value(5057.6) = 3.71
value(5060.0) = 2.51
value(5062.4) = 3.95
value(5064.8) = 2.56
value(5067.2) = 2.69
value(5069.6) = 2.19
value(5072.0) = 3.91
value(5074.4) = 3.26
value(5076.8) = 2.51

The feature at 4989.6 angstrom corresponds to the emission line Hgamma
